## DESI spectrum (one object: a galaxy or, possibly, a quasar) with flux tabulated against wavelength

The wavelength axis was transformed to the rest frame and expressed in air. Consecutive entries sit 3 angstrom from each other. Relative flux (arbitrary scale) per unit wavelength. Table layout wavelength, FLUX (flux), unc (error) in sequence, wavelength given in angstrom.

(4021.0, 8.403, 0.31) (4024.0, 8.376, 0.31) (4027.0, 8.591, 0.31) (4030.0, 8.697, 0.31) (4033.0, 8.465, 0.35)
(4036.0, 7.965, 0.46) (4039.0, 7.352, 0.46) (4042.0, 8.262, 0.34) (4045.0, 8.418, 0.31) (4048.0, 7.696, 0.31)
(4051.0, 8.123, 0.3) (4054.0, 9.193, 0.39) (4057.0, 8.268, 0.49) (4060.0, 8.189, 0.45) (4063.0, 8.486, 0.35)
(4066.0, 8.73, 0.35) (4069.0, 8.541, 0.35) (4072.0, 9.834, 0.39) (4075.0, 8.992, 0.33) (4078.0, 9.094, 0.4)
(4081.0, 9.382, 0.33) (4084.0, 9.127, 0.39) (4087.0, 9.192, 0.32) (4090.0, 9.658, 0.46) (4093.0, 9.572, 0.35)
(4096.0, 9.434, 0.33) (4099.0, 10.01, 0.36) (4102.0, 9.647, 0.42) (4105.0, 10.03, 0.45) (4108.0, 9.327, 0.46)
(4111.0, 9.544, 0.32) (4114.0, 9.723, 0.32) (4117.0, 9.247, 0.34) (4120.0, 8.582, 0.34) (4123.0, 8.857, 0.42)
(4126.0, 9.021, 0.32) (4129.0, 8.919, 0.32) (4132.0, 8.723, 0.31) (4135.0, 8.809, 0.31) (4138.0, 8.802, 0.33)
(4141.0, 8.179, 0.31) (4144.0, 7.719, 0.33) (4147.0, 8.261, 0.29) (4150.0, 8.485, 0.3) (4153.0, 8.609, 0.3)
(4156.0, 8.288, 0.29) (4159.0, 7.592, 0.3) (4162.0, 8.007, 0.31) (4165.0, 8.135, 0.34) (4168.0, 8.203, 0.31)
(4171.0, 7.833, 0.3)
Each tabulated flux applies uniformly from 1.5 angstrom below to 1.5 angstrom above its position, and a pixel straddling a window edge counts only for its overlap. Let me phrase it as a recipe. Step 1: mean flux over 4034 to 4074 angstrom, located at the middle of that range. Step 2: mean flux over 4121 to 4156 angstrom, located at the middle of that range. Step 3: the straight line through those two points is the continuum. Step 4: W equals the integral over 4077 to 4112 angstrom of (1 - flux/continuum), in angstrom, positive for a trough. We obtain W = -4.2 angstrom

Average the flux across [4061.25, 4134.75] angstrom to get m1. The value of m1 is 9.23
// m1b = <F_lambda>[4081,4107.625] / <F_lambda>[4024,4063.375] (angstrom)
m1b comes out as 1.2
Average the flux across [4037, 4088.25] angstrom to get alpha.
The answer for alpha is 8.63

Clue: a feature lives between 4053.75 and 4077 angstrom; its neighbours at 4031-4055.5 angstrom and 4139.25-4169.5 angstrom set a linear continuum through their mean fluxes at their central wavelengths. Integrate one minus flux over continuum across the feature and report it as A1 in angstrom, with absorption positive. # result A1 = -1.64 angstrom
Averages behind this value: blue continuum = 8.19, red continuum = 8.15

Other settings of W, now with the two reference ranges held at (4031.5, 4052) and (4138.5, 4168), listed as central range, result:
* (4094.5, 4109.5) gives -2.9 angstrom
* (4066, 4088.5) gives -2.9 angstrom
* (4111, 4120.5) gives -1.4 angstrom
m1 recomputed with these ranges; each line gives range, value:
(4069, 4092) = 9.28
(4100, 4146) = 9.01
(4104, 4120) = 9.47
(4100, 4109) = 9.71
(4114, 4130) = 9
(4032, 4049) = 8.02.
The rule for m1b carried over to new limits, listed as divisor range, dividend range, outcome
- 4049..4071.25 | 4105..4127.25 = 1.08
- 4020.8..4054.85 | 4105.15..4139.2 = 1.10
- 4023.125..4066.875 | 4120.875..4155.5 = 1.03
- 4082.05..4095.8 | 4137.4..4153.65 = 0.88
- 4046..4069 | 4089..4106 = 1.16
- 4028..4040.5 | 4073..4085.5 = 1.13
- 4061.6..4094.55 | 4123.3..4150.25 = 0.94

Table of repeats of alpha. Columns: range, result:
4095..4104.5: 9.75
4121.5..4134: 8.88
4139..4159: 8.22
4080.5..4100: 9.47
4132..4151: 8.4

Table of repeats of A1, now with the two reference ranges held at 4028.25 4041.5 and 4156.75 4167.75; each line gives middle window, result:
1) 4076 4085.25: -1.3 angstrom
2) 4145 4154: -0.5 angstrom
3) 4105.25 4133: -3.9 angstrom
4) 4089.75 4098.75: -1.7 angstrom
